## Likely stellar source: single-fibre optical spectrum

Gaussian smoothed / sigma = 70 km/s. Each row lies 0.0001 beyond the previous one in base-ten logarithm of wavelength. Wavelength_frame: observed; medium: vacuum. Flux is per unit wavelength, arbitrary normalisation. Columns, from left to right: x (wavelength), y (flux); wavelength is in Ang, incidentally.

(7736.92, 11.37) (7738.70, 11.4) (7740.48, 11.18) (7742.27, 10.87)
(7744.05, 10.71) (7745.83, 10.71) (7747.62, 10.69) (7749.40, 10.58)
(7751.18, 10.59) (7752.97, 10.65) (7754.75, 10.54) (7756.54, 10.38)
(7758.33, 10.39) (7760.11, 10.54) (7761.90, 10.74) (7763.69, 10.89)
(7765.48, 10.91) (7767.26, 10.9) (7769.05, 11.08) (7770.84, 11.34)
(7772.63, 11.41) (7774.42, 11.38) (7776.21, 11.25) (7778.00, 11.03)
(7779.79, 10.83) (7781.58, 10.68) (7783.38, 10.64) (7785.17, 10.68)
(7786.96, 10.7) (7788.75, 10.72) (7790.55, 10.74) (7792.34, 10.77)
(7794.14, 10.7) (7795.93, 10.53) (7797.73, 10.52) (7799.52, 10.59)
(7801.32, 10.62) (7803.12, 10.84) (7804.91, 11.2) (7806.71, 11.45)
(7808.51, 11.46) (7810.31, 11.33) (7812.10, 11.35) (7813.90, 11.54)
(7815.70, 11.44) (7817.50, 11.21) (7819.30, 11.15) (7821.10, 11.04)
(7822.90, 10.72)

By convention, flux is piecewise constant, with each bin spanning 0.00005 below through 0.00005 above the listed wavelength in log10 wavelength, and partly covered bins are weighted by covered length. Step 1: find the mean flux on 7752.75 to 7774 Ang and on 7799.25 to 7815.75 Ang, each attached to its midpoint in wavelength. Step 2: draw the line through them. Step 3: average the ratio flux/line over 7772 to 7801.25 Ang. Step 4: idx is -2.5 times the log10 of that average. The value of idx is 0.02 mag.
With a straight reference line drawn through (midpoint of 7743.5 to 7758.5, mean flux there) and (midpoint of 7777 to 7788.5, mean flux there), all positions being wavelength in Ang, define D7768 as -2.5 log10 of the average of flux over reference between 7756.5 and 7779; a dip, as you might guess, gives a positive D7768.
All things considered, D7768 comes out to -0.03 mag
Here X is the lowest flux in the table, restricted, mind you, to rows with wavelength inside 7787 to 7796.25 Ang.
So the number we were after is 10.53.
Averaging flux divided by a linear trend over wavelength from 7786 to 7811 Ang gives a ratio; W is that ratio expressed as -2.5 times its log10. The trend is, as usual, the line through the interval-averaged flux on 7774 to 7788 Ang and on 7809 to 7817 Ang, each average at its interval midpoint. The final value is 0.03 mag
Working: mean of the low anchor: 10.9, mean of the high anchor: 11.4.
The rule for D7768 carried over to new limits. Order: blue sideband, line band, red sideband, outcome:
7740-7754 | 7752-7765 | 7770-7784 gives 0.03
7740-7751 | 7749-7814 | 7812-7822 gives 0.02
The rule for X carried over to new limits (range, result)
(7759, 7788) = 10.54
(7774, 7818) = 10.52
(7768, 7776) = 11.08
